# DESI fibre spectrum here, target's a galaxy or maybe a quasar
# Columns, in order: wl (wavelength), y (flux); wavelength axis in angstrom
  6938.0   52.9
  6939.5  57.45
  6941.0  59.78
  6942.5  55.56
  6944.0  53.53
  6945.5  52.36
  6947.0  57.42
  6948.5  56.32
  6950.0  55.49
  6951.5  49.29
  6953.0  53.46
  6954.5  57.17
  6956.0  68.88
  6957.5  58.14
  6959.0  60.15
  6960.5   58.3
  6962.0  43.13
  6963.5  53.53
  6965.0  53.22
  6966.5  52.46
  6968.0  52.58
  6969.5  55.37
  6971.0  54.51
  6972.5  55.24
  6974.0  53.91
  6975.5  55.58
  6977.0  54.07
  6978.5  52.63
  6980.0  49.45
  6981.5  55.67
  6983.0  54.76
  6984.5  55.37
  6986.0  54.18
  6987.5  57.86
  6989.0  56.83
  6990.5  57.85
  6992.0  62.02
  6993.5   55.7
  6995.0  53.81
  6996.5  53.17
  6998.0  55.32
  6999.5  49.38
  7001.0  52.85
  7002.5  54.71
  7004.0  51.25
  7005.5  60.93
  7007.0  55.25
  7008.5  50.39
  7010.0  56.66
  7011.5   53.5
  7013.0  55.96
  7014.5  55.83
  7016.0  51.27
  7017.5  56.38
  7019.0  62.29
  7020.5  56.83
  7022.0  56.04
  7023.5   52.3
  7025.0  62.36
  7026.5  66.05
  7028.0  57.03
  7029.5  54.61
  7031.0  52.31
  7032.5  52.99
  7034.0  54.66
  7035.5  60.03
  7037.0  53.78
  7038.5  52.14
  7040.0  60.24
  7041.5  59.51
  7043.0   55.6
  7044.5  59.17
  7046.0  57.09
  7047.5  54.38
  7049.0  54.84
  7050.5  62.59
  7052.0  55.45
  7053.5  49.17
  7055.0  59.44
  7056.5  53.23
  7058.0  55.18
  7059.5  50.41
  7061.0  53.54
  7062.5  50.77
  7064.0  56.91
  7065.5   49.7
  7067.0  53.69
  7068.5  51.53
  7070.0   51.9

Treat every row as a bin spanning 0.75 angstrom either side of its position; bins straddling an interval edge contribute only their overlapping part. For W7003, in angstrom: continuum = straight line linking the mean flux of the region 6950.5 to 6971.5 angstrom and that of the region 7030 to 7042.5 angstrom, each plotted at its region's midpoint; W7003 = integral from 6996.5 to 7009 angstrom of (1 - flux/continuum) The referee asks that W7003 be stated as 0.4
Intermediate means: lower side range 55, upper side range 55.7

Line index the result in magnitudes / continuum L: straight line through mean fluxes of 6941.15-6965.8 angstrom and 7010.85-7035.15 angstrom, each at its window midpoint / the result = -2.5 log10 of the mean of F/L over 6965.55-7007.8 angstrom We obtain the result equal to 0.02 mag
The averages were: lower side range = 55.5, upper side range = 56.3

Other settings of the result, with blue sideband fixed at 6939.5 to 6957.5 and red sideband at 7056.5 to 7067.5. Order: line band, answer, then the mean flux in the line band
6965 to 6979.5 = 0.035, 53.9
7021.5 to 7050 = -0.058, 56.6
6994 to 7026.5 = -0.017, 55.3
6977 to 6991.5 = 0.005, 55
